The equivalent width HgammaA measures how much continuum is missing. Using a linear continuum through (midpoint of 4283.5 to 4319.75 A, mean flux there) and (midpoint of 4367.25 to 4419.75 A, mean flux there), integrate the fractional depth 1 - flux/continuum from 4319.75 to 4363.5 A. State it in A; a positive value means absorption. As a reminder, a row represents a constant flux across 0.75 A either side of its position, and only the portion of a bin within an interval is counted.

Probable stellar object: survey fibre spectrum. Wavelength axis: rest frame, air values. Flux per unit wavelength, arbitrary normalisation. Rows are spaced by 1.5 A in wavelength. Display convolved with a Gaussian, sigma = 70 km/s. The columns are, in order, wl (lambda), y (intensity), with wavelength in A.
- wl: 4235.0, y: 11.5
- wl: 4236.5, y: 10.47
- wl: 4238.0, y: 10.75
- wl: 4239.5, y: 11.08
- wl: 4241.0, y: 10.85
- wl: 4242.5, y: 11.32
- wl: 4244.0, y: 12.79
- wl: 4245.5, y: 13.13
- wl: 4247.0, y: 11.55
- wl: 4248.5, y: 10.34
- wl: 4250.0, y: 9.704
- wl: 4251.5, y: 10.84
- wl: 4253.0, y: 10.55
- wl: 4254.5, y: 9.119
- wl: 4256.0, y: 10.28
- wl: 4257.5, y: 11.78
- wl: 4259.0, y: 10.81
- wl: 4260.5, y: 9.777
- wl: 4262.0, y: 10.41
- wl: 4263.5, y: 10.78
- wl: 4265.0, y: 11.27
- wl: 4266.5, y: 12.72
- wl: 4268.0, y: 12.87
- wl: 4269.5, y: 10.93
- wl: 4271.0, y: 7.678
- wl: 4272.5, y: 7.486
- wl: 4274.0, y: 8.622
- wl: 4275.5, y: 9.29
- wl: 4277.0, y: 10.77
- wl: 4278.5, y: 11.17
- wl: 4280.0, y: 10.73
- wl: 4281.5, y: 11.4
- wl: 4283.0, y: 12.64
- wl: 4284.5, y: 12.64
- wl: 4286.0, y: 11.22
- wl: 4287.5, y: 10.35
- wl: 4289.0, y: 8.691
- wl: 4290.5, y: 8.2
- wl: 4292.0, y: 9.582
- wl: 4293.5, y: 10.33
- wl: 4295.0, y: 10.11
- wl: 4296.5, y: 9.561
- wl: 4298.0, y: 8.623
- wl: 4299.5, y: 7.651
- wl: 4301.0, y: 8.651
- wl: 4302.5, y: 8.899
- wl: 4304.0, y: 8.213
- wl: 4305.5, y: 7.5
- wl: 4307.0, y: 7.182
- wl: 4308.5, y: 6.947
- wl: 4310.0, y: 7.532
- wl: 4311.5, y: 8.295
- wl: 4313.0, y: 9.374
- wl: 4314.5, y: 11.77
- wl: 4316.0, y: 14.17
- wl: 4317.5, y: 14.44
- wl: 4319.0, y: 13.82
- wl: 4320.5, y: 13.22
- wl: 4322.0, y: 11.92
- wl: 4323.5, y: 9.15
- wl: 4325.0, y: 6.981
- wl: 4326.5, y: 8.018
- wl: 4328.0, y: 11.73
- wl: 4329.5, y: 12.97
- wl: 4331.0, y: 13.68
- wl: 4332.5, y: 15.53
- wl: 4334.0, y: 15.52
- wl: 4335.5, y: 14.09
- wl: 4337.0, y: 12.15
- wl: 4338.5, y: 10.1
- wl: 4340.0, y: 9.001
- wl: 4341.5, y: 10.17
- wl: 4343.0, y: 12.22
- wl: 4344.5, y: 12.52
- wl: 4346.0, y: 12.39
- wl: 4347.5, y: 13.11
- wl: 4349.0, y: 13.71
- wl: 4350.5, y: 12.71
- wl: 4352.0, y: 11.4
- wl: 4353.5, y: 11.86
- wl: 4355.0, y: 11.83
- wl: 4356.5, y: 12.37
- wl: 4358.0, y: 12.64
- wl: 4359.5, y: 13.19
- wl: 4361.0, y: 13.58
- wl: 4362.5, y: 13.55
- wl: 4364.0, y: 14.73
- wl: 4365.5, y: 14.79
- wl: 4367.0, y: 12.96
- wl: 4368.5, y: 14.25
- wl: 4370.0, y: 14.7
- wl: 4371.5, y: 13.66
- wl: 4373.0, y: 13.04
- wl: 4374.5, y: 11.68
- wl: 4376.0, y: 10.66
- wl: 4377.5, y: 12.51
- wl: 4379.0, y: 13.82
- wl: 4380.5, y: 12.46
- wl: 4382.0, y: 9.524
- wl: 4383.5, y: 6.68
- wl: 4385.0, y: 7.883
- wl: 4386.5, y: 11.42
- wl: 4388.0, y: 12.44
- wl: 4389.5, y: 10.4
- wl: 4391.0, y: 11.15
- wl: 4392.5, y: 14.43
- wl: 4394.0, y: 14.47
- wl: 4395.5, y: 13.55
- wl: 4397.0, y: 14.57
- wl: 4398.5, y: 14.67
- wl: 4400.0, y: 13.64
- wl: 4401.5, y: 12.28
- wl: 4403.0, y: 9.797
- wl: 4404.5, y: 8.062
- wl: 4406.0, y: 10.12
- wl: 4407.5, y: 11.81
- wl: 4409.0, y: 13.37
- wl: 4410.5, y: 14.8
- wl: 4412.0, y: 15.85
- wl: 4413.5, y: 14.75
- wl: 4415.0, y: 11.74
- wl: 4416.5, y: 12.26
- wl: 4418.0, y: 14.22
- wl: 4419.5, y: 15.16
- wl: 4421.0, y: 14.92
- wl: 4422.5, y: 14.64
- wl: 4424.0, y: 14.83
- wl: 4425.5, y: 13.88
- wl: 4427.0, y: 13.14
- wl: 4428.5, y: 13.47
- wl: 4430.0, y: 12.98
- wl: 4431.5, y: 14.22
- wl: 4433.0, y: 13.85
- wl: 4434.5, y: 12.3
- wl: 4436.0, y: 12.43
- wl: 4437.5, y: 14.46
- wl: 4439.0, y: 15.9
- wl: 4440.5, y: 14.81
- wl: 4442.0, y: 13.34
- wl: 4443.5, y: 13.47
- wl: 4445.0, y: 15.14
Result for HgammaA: -4.8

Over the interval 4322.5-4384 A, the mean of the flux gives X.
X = 12.3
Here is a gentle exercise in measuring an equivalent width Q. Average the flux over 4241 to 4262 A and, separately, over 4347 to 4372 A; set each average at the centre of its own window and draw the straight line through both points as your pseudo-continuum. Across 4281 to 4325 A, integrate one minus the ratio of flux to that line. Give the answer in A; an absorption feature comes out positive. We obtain 7.3 A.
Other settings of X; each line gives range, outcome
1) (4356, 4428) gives 12.8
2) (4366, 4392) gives 11.8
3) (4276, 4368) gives 11.2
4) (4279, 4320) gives 9.97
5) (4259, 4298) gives 10.3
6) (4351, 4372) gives 13.2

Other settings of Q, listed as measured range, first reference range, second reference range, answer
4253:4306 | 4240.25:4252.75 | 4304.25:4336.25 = 5.48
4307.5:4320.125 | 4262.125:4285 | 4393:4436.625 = 0.74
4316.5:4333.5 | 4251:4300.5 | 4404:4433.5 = -1.02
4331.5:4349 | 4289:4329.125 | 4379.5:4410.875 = -3.47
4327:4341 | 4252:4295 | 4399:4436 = -1.27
